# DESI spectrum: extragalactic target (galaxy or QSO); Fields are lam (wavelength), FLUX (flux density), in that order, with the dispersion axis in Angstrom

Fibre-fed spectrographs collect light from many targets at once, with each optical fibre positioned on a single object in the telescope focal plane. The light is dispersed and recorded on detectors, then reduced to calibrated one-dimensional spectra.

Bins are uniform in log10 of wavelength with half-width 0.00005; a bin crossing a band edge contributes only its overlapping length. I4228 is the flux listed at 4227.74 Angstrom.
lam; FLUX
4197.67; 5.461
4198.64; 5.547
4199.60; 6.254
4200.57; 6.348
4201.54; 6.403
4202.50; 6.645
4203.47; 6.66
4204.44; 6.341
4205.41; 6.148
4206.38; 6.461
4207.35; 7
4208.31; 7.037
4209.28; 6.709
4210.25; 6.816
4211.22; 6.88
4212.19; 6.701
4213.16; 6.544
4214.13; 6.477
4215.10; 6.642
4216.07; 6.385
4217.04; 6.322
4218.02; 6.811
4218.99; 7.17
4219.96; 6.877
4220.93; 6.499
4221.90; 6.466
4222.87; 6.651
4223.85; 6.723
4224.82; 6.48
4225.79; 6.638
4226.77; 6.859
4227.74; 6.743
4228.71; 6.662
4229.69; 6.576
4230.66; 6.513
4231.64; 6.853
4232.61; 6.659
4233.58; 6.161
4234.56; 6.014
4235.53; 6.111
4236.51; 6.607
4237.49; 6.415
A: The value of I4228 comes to 6.743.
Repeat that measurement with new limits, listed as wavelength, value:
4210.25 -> 6.816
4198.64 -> 5.547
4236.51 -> 6.607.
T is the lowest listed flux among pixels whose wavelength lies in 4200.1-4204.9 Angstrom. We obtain 6.341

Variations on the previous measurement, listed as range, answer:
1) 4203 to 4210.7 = 6.148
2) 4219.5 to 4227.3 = 6.466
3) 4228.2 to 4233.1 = 6.513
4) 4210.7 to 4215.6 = 6.477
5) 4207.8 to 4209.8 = 6.709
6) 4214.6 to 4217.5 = 6.322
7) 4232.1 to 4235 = 6.014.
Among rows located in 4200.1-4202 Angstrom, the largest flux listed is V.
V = 6.403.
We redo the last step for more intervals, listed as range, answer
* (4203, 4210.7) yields 7.037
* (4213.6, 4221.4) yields 7.17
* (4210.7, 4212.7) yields 6.88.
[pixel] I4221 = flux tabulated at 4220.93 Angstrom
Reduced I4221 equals 6.499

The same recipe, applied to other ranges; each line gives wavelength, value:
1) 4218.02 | 6.811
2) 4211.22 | 6.88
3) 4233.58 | 6.161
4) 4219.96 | 6.877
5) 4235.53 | 6.111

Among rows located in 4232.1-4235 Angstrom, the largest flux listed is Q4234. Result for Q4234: 6.659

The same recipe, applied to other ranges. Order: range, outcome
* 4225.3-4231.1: 6.859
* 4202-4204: 6.66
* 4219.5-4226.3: 6.877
